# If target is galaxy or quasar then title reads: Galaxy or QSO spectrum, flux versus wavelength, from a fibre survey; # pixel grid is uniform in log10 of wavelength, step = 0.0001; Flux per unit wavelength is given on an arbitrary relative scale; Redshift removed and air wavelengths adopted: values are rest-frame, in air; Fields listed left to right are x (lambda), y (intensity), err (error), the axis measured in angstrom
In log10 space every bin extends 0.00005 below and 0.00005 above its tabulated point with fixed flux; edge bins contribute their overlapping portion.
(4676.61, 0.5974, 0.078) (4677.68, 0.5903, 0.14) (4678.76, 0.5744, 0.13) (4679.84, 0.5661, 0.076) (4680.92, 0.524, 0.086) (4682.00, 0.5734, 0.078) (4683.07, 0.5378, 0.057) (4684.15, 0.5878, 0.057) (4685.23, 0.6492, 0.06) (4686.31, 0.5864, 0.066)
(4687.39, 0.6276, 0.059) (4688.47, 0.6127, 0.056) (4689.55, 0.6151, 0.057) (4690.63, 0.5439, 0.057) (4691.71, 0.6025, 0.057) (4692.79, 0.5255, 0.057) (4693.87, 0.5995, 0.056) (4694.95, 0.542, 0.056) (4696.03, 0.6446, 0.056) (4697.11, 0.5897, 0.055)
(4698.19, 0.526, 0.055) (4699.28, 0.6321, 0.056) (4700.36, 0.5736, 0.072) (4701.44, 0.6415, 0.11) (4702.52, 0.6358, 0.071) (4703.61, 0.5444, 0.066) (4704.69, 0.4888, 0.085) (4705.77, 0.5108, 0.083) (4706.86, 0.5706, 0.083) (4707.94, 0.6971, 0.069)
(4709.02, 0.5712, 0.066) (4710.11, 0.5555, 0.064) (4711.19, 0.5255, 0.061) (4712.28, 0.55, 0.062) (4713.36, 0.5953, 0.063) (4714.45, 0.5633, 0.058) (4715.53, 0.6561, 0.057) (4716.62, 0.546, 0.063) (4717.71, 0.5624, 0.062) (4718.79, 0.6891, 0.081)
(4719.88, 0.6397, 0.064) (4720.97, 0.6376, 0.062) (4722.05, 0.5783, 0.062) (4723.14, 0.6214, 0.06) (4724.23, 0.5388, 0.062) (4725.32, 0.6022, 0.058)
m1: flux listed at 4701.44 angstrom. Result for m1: 0.6415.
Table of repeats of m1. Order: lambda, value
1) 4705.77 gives 0.5108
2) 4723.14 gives 0.6214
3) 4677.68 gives 0.5903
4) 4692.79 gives 0.5255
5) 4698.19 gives 0.526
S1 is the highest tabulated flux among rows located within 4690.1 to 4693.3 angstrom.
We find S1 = 0.6025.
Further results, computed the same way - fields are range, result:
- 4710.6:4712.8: 0.55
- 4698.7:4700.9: 0.6321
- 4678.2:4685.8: 0.6492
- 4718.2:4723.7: 0.6891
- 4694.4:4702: 0.6446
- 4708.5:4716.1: 0.6561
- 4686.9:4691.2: 0.6276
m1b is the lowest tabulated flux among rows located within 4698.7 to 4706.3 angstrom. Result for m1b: 0.4888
